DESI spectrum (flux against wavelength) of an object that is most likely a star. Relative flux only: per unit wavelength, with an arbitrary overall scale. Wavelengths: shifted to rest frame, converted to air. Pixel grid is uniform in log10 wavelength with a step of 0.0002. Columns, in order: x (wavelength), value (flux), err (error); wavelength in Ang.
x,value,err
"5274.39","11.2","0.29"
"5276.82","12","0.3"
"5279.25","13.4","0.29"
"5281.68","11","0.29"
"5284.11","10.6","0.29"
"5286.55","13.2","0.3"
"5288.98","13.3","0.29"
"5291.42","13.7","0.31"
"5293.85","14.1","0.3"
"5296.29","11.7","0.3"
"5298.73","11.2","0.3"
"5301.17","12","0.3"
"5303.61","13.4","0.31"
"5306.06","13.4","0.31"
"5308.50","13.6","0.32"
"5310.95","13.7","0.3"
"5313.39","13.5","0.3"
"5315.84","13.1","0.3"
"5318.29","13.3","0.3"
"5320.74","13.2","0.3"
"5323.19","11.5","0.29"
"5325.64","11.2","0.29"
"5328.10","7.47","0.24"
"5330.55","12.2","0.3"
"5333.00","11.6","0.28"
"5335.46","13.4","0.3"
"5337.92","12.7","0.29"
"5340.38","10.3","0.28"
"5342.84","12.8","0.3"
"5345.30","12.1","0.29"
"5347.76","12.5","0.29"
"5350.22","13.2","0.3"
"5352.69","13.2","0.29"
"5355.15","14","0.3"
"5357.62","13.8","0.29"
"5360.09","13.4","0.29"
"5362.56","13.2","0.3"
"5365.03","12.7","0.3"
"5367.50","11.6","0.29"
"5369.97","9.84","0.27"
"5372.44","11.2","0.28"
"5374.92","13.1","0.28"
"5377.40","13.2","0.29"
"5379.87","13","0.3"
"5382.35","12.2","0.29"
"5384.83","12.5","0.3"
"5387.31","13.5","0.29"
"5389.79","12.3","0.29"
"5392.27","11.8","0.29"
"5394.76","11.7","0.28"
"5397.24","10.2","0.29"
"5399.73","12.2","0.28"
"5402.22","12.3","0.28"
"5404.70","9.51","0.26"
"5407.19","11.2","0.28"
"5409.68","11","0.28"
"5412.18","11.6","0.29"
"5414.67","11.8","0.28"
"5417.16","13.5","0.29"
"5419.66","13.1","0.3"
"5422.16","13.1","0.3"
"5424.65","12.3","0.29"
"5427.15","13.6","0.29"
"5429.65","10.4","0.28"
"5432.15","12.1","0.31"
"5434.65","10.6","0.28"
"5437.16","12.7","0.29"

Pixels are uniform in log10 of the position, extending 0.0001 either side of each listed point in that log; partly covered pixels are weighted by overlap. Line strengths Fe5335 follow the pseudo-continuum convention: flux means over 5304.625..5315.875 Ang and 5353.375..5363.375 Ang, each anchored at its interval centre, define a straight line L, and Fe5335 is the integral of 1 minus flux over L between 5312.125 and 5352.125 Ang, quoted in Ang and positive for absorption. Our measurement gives 4.1 Ang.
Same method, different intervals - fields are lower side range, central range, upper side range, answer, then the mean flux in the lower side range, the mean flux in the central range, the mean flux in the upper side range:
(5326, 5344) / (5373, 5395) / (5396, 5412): -2.7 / 11.5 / 12.6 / 11.1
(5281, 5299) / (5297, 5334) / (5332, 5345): 0.0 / 12.5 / 12.3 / 12.2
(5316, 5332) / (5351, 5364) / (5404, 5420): -2.1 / 11.6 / 13.5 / 11.7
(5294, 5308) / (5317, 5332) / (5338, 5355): 1.2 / 12.5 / 11.5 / 12.5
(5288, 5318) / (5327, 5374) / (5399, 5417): 0.6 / 13.1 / 12.2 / 11.5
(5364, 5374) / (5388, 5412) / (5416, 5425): 1.9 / 11.4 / 11.4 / 13.1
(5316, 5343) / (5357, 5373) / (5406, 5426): -0.4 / 11.8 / 12.2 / 12.2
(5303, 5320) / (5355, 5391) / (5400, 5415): -1.7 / 13.4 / 12.6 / 11.3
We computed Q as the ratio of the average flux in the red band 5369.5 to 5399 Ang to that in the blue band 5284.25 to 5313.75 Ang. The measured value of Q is 0.9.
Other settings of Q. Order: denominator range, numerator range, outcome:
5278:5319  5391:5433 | 0.92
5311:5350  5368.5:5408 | 0.98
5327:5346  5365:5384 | 1.04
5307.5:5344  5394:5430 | 0.97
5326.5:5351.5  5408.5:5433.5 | 1.04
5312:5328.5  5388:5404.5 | 0.96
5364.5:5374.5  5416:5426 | 1.14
